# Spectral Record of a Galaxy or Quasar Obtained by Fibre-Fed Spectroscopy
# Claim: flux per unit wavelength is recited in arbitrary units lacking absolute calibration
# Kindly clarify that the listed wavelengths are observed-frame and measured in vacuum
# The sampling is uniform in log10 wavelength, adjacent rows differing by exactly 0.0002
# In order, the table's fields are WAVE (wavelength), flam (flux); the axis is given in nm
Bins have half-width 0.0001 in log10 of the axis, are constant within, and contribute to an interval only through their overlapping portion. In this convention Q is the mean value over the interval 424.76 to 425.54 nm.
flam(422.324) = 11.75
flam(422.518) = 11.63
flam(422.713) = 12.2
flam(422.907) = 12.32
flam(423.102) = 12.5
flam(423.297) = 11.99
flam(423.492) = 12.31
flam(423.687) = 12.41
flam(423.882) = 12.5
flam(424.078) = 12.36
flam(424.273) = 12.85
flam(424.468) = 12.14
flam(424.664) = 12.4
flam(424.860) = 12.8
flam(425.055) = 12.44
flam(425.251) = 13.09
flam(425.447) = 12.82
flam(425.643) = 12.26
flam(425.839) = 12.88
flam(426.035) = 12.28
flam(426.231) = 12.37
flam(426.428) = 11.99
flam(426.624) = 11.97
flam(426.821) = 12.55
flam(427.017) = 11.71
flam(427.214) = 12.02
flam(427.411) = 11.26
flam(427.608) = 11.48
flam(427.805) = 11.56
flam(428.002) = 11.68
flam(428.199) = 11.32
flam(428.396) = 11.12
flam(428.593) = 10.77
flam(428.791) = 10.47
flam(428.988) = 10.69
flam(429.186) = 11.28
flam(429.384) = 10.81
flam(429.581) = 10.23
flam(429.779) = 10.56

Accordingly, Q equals 12.8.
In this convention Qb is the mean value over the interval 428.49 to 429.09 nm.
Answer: 10.6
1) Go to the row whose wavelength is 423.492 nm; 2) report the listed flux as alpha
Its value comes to 12.31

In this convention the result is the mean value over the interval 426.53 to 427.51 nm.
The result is 11.9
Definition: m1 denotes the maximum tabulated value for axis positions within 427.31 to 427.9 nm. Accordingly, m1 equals 11.56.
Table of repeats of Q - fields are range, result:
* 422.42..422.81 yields 11.9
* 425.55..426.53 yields 12.4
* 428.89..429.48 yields 10.9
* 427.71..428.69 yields 11.3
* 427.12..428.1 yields 11.6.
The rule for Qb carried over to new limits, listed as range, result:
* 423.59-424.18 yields 12.4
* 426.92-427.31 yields 11.9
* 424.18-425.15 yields 12.5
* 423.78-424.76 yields 12.4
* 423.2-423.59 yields 12.2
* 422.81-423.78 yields 12.3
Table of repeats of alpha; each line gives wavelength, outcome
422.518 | 11.63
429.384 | 10.81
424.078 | 12.36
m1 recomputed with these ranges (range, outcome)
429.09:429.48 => 11.28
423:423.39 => 12.5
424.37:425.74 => 13.09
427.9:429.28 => 11.68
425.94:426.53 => 12.37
